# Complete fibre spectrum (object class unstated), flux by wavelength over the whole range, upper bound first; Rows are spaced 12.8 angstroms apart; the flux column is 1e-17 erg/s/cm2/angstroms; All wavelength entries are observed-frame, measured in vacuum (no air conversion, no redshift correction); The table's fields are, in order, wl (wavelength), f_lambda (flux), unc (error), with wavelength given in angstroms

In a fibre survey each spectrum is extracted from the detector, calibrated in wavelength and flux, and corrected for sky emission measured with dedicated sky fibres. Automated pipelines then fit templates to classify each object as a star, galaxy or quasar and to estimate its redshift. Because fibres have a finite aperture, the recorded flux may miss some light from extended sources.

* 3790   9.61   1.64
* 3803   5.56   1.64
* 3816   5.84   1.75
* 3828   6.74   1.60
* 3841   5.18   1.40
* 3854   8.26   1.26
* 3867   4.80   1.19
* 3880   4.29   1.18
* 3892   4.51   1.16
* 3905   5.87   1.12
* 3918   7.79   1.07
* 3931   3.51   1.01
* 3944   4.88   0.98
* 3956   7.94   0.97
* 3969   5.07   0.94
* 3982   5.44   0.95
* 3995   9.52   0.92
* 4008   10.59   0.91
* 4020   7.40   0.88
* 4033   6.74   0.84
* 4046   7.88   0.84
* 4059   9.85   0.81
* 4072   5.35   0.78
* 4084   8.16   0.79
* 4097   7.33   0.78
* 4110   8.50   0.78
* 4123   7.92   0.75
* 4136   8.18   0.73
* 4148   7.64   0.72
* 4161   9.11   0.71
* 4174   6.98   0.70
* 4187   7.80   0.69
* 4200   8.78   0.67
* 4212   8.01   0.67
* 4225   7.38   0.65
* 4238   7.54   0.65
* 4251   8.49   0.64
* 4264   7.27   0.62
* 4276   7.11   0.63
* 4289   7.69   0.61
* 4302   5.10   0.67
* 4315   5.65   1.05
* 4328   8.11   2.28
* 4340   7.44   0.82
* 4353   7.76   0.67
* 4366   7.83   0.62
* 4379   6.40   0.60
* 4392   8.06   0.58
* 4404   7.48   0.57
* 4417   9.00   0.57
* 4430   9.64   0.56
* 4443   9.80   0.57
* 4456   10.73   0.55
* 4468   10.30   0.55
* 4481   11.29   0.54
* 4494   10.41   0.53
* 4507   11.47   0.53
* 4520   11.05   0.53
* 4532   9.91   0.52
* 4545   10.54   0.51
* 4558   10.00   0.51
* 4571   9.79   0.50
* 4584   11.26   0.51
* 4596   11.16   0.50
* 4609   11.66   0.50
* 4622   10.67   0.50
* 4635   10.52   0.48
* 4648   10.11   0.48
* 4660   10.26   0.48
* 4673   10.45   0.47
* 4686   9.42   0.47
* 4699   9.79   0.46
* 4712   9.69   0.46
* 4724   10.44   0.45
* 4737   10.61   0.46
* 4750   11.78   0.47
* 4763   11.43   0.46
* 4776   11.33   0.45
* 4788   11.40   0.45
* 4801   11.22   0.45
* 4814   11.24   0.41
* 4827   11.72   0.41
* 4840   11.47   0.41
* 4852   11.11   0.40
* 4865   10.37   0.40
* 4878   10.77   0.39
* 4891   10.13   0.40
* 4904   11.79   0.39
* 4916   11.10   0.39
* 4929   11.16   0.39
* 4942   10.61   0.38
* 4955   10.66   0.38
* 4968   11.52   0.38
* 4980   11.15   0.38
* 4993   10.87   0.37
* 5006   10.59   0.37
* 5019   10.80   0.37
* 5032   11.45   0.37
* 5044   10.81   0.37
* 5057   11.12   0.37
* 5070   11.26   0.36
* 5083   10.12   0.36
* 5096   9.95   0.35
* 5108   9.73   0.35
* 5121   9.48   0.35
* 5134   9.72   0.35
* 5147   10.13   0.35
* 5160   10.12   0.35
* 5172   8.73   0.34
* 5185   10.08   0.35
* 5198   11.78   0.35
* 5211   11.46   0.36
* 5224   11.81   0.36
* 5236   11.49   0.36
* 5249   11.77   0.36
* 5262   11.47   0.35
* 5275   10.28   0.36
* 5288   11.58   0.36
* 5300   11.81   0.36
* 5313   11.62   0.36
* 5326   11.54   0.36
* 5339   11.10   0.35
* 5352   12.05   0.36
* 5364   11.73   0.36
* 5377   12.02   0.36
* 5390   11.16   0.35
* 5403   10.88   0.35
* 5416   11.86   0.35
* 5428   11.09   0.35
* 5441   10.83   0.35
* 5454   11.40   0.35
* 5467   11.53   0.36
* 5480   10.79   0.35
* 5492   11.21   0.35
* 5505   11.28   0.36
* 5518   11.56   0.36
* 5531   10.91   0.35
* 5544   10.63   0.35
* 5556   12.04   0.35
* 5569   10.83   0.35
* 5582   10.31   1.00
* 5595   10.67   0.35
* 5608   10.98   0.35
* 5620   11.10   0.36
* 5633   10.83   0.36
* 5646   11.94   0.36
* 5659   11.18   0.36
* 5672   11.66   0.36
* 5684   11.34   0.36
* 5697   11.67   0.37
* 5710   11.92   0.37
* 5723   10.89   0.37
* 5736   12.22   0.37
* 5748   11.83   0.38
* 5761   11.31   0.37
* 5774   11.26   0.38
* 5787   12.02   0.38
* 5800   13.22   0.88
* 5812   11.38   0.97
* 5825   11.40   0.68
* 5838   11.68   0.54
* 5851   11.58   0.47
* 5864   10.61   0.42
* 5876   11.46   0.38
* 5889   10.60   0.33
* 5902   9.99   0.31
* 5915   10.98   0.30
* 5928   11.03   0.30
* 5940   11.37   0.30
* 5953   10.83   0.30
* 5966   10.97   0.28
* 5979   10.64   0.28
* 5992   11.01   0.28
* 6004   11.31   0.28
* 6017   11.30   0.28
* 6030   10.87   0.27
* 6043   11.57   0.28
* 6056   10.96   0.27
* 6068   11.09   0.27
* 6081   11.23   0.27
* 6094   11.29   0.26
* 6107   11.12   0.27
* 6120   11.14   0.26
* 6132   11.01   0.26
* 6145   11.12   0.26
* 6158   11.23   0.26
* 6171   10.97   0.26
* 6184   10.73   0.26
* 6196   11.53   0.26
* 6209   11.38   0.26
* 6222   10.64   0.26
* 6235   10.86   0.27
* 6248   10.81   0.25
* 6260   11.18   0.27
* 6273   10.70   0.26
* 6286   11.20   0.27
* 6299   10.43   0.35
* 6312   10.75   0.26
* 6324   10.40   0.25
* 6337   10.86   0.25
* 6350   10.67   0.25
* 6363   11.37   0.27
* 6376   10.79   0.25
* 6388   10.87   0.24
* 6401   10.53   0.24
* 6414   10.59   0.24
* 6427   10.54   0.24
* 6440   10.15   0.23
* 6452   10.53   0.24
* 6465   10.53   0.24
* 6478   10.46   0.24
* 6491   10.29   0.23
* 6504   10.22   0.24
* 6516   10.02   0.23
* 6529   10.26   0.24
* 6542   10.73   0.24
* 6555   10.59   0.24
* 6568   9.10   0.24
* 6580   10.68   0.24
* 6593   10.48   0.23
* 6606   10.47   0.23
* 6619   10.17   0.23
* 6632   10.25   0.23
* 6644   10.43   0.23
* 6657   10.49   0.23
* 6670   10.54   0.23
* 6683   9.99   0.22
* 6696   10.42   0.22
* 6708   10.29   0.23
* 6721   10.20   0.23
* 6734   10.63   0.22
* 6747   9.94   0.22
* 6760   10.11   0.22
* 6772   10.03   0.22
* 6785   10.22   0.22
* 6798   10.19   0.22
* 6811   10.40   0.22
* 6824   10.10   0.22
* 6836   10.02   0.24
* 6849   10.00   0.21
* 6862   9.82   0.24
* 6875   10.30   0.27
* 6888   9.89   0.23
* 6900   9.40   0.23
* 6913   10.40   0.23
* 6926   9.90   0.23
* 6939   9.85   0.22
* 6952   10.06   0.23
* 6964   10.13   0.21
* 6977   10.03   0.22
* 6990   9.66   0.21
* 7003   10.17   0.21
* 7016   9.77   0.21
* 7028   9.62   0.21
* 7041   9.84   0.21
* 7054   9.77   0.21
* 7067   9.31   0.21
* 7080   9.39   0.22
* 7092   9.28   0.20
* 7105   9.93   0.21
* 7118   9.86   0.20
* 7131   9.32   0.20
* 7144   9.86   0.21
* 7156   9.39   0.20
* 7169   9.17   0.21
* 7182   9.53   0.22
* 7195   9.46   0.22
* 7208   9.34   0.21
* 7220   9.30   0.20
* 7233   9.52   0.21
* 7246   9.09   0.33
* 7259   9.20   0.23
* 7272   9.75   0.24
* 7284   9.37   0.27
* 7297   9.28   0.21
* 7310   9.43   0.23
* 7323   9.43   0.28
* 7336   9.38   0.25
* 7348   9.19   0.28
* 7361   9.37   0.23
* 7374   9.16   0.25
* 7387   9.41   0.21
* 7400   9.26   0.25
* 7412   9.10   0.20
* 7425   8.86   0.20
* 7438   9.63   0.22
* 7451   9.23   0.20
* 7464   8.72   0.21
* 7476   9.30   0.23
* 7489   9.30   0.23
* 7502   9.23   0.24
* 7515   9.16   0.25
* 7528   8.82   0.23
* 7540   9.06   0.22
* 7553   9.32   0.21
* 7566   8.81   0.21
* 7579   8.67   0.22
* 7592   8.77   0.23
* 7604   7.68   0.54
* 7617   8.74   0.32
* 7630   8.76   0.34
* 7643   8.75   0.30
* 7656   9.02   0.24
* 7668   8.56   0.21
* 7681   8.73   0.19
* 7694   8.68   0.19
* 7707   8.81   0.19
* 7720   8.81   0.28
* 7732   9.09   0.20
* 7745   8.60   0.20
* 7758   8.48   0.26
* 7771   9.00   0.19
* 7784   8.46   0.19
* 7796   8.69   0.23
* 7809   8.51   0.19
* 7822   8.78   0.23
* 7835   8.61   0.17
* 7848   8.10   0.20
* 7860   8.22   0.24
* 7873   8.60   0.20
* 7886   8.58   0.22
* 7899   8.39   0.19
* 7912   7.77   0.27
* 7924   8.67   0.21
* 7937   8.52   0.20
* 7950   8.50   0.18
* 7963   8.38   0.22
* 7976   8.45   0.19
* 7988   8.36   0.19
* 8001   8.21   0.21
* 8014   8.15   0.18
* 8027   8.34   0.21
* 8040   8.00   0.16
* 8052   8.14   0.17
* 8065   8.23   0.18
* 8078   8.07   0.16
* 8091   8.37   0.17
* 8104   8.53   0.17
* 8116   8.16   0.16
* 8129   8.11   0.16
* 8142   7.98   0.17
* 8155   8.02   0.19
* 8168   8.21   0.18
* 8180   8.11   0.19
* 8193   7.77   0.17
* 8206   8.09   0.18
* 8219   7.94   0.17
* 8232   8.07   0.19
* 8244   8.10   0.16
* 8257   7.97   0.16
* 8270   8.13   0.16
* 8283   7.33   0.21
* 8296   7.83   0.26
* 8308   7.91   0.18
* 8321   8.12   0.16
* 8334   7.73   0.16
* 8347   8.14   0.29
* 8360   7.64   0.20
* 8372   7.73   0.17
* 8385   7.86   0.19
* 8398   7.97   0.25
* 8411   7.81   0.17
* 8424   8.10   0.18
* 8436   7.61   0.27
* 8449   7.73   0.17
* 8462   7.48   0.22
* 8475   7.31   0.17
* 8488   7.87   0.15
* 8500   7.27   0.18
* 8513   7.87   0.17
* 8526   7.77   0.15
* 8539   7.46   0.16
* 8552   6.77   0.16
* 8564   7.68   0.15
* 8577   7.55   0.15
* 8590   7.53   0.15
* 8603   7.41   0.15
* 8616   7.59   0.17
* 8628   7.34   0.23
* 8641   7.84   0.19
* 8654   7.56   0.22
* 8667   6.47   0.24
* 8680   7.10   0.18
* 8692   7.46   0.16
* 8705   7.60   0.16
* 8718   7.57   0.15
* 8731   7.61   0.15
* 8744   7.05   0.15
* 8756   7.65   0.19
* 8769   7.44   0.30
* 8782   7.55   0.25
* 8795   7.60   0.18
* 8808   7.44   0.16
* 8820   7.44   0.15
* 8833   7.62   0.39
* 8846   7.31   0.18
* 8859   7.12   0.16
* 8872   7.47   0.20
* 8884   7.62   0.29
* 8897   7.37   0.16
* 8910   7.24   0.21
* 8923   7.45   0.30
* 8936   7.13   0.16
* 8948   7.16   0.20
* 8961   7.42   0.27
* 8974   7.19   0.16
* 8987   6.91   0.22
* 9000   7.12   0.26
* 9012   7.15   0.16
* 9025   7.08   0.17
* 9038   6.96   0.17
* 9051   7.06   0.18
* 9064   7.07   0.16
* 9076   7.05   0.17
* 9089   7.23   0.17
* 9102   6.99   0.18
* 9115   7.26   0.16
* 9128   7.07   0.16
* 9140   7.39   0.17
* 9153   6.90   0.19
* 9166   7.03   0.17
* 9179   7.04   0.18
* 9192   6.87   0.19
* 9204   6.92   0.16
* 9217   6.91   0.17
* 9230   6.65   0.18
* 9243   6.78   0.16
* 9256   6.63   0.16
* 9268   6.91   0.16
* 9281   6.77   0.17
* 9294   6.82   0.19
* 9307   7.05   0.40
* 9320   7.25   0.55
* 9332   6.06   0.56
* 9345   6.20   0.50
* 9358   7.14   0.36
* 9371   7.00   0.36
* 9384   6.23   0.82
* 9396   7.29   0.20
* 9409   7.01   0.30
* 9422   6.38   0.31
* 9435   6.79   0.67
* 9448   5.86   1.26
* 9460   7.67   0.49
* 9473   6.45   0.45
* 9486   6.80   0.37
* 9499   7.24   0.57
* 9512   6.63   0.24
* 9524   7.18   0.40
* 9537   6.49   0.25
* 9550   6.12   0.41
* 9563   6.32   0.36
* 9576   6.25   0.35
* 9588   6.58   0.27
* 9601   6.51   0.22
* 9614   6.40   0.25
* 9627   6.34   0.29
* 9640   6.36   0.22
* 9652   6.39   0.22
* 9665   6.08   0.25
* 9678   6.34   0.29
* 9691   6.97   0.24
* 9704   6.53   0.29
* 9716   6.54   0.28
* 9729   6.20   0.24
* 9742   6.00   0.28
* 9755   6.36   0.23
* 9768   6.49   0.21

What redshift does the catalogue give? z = 0.000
